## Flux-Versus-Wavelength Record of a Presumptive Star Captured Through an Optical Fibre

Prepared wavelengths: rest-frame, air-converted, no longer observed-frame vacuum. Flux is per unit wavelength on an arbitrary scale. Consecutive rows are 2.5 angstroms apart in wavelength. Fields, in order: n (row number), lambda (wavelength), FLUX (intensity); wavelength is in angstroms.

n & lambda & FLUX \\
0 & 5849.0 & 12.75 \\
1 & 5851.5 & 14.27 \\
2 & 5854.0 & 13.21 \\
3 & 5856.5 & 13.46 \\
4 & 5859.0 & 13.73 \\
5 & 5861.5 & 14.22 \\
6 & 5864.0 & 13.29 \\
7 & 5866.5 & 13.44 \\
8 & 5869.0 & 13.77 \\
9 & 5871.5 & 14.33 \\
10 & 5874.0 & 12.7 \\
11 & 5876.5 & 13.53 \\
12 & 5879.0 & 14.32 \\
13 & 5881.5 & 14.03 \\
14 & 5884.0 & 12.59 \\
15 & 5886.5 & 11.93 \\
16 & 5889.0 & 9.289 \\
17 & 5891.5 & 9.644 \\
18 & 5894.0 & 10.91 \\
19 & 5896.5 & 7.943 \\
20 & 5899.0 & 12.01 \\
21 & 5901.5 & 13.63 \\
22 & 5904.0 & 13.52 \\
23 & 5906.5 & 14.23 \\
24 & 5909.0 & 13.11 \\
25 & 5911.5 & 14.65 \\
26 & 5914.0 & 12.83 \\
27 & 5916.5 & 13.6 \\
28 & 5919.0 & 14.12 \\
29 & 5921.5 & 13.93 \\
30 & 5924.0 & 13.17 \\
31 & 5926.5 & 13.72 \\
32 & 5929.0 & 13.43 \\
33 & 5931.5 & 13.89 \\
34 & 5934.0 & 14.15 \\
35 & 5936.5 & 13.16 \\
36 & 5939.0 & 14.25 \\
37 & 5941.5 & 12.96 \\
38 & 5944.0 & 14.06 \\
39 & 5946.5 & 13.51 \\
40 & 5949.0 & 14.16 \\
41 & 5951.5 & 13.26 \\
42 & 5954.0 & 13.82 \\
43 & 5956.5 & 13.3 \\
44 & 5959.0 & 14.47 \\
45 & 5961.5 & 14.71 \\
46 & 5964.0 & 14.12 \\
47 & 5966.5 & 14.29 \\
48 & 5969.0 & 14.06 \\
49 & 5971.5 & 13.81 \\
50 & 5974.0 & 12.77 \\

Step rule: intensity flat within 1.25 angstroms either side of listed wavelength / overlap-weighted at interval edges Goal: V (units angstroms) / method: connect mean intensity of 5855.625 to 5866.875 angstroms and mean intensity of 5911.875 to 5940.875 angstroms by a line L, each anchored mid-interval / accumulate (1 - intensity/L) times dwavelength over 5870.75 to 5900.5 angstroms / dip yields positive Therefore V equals 3.8 angstroms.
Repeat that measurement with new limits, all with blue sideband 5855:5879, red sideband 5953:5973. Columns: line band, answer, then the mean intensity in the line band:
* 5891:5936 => 2.8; 13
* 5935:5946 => 0.3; 13.6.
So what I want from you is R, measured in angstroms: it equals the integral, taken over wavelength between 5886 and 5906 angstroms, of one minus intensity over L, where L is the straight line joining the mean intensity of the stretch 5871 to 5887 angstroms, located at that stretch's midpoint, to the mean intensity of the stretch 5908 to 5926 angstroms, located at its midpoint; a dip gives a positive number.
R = 3.41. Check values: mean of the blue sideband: 13.4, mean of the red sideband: 13.6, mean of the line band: 11.2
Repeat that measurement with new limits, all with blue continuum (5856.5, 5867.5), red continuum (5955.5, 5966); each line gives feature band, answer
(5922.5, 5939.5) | 0.44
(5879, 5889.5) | 1.02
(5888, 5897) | 2.76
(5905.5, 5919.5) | 0.19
